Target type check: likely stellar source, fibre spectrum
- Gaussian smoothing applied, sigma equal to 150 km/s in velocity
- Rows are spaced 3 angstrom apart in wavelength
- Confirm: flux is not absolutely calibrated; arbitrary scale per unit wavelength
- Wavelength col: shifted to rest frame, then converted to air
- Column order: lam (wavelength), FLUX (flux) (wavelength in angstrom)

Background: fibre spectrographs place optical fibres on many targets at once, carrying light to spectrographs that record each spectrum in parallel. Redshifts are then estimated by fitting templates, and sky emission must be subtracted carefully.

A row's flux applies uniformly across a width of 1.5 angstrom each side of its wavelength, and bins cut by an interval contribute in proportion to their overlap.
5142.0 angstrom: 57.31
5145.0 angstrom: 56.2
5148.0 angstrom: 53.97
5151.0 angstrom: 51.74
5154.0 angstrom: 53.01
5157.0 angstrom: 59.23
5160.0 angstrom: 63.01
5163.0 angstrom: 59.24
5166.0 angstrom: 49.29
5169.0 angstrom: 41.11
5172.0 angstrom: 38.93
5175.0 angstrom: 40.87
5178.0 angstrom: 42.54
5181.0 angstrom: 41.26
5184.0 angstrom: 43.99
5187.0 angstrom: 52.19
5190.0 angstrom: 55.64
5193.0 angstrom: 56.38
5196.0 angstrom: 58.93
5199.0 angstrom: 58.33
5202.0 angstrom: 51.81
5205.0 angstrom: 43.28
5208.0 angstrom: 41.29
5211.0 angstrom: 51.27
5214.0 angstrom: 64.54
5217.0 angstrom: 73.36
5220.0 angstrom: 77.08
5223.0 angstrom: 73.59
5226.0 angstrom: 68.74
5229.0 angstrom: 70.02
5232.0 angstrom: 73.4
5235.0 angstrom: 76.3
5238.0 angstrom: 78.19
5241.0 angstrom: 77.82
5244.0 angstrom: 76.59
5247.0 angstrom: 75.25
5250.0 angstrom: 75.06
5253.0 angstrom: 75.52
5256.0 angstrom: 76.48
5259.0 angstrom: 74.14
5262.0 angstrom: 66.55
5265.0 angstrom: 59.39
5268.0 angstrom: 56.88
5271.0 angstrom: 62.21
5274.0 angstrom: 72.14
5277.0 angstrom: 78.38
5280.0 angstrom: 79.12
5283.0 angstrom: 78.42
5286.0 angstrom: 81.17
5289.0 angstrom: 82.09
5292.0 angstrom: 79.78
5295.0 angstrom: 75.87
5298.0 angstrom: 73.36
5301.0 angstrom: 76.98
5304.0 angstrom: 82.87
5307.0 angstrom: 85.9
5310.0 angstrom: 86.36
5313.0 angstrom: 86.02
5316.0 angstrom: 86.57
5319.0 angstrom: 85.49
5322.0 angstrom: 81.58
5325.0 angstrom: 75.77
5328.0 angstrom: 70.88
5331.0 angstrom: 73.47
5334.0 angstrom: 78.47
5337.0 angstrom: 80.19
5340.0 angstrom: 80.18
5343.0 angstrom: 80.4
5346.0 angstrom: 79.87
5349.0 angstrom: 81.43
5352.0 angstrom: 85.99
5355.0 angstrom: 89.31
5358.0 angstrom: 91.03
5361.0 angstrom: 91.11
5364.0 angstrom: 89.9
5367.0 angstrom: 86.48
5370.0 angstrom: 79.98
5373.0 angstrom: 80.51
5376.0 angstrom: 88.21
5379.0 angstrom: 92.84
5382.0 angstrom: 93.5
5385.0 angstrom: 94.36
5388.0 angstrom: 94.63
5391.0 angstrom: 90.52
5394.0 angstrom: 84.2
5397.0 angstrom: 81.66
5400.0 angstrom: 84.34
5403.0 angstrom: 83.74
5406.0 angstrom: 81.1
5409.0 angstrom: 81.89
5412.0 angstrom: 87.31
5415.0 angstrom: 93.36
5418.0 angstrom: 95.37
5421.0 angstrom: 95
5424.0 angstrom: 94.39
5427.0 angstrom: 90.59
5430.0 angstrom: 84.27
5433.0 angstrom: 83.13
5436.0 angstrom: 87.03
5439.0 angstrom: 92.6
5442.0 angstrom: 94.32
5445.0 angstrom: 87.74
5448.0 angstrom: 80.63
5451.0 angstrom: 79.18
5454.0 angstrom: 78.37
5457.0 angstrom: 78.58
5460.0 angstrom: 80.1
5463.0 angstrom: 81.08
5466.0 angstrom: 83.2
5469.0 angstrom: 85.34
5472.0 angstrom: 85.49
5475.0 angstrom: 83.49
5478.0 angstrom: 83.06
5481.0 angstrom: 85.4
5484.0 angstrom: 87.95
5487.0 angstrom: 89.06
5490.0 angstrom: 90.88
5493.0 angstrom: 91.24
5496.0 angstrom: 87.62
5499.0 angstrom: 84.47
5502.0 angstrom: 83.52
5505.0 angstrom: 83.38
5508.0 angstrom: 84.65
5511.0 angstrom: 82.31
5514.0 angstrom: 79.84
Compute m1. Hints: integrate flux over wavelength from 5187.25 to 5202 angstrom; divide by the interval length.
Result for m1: 56.3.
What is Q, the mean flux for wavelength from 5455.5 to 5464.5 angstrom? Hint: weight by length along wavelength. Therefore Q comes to 79.9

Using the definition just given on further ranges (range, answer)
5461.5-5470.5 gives 83.2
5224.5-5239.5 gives 73.3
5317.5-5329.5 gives 78.4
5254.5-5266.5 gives 69.1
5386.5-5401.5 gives 87.1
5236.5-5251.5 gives 76.6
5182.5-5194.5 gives 52.1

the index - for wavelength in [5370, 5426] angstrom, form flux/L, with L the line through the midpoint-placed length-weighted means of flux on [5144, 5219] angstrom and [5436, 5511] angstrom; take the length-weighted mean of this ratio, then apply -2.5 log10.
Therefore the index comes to -0.16 mag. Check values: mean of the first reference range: 52.2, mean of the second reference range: 85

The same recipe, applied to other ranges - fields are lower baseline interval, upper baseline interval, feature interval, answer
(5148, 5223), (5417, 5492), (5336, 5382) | -0.15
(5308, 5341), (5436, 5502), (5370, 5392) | -0.10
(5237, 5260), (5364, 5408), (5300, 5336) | 0.01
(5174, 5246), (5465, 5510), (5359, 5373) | -0.16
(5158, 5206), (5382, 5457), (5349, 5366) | -0.14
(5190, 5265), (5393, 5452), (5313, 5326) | -0.09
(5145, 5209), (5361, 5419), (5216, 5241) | -0.24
